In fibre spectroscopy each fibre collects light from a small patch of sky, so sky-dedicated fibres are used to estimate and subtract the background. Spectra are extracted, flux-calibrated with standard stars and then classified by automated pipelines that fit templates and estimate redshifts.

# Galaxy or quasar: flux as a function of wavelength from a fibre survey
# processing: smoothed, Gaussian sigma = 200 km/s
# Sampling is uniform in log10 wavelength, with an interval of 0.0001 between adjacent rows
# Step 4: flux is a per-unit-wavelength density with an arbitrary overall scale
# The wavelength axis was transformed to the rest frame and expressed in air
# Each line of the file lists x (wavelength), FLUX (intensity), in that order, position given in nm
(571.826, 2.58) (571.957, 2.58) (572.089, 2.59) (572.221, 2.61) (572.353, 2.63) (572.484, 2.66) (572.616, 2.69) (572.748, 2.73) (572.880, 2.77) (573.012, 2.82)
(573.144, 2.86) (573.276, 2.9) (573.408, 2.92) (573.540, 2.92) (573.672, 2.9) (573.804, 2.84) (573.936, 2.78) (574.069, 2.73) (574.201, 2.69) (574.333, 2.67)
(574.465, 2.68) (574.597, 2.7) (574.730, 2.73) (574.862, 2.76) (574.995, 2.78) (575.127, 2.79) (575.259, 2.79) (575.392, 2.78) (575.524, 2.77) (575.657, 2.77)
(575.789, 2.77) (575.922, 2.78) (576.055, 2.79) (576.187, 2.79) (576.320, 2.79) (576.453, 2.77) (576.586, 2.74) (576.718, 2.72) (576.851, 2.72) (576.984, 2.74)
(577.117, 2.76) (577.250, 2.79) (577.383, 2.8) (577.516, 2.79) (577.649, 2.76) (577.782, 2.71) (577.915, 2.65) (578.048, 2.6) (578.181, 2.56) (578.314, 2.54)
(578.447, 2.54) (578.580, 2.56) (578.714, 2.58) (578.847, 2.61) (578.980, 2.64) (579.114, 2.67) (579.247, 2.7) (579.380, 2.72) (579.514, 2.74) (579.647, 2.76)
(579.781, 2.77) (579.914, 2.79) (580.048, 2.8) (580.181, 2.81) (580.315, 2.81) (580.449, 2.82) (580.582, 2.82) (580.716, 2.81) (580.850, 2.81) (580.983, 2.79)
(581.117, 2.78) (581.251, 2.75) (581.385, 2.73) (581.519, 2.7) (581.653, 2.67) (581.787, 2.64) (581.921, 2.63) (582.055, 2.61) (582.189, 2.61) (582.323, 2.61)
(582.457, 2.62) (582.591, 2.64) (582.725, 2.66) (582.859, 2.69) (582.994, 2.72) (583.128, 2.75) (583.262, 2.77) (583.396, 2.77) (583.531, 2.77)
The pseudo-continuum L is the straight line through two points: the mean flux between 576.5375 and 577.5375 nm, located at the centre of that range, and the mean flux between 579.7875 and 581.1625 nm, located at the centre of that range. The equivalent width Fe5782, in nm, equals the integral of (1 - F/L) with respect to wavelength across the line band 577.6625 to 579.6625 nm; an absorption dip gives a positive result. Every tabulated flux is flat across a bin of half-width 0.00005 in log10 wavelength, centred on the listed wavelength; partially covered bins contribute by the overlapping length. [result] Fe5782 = 0.10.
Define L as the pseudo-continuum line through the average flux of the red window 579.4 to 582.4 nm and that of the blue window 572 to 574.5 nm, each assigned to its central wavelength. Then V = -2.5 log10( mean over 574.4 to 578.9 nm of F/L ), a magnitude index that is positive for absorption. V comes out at 0.012 mag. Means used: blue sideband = 2.76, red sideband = 2.74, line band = 2.72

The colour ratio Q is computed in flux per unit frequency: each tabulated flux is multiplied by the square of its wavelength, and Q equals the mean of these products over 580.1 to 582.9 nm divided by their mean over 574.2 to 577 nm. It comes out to 1.01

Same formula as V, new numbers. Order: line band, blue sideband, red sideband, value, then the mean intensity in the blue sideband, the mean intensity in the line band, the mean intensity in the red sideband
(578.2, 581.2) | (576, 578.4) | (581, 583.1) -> -0.01 mag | 2.72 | 2.72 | 2.67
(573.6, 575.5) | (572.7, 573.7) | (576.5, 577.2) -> 0.02 mag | 2.85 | 2.76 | 2.74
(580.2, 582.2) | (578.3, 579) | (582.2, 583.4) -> -0.04 mag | 2.58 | 2.74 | 2.69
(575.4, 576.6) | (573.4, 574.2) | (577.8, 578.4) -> -0.03 mag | 2.83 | 2.78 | 2.6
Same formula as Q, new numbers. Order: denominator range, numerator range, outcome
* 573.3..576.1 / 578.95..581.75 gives 1.01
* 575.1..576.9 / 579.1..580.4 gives 1.01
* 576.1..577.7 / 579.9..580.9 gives 1.03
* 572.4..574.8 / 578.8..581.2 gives 1.02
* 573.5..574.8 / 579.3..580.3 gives 1.02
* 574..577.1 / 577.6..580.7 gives 0.99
